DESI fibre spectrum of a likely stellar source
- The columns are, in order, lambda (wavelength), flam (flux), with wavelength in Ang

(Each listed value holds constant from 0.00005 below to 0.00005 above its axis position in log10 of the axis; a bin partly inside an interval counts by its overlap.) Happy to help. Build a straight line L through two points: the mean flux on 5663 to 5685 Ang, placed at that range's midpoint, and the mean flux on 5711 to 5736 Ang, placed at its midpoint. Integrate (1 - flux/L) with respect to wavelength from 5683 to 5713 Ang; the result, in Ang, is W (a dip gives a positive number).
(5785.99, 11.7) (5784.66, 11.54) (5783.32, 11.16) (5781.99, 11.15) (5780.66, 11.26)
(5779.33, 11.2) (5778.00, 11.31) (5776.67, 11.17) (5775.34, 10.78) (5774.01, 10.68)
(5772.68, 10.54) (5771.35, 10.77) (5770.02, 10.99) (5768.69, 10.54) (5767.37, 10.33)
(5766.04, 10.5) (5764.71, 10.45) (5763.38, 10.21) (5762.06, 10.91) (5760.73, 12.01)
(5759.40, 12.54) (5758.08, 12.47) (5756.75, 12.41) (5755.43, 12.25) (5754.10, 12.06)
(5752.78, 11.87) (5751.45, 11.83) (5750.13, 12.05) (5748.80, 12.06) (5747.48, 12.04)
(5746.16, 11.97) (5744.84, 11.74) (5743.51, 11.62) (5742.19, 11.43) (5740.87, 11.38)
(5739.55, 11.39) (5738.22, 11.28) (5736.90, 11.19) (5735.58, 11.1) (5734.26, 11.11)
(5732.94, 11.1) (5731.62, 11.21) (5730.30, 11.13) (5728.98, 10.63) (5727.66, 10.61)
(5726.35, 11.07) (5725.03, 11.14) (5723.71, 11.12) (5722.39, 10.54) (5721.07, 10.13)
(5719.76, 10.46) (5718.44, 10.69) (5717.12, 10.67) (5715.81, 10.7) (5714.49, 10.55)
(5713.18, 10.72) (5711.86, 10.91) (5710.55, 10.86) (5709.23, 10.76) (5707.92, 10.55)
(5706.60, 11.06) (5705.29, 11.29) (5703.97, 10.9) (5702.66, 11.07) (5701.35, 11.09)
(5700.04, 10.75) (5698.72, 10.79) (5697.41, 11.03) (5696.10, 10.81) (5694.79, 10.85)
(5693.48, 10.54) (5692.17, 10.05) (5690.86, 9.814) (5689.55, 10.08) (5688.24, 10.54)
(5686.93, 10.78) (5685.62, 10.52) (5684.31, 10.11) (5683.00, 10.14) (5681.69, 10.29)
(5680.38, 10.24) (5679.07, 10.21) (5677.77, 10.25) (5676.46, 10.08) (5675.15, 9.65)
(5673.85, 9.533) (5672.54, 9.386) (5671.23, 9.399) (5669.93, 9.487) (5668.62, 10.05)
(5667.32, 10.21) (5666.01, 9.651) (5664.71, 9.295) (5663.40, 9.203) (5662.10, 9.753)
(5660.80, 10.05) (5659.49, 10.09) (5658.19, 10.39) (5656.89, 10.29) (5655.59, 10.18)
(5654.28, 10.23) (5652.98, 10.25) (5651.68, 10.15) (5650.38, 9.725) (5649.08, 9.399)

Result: -1.0 Ang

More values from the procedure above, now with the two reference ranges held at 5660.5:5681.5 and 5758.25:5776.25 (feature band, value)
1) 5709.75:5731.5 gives -0.8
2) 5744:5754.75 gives -1.2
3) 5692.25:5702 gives -0.7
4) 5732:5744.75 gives -0.9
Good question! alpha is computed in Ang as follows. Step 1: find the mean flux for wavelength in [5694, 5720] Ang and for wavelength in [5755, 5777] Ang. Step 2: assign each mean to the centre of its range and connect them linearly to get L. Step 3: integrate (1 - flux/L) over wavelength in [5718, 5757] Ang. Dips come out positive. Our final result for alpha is -1.26 Ang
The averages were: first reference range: 10.8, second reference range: 11.1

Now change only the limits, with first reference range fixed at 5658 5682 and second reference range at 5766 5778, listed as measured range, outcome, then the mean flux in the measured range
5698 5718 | -1.3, 10.8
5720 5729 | -0.4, 10.8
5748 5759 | -1.6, 12.1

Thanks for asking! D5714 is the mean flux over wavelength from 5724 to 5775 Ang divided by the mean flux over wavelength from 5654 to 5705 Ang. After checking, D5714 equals 1.11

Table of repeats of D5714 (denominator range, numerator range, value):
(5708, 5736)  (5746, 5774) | 1.06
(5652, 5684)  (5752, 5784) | 1.13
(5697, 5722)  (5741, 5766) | 1.09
